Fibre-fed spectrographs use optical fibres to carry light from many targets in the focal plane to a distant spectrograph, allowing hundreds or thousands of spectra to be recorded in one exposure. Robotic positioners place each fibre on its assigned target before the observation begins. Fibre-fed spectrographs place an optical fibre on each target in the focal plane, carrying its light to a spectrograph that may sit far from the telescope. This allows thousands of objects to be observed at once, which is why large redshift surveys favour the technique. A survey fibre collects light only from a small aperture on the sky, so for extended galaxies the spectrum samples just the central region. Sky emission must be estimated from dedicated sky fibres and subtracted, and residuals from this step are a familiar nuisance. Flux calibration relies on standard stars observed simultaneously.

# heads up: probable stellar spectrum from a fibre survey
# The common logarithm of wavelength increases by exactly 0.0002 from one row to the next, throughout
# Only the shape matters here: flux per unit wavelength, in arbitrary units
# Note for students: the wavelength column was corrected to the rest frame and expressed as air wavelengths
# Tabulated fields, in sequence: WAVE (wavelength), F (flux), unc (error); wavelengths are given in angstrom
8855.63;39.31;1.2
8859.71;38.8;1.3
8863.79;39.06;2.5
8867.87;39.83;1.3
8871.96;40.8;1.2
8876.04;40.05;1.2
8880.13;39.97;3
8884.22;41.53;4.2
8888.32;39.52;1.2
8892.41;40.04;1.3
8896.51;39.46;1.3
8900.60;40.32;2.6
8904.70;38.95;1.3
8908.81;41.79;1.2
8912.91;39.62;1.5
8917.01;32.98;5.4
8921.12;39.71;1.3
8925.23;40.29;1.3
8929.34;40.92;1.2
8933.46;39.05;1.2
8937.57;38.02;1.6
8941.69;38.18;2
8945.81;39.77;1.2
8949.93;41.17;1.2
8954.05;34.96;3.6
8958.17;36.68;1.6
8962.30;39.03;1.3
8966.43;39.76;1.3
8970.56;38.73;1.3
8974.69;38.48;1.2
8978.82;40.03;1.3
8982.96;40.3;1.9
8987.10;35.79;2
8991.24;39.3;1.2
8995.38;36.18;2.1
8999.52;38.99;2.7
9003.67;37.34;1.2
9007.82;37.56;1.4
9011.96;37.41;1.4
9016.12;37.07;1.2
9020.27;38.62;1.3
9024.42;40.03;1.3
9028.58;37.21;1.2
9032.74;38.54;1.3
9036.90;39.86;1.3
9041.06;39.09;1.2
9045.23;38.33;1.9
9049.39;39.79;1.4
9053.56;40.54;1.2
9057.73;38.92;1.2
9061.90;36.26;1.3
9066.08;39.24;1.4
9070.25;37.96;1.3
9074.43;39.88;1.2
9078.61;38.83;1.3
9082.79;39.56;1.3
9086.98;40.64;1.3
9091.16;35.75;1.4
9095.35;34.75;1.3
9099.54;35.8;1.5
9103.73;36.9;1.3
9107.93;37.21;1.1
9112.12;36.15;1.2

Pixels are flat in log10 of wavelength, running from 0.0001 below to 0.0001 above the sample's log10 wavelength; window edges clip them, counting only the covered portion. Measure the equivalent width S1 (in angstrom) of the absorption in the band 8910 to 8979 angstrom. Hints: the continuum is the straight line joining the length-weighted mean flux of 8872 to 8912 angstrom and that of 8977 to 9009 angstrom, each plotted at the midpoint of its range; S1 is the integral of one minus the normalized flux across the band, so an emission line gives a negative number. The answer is 0.8 angstrom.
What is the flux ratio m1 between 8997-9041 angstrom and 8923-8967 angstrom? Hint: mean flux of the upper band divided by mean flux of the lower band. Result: 0.99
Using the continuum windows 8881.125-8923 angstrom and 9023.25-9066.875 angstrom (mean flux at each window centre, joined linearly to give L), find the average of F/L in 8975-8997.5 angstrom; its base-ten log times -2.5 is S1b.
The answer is 0.021 mag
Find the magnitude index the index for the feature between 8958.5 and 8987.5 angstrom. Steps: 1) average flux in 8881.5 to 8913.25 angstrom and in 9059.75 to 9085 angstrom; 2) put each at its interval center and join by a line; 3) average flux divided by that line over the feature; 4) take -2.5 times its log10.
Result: 0.02 mag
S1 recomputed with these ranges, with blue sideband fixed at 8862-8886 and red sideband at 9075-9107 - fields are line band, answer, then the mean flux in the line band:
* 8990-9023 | 0.7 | 37.8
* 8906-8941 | 0.5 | 39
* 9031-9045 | -0.3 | 39.1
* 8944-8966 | 0.5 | 38.4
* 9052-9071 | -0.3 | 38.6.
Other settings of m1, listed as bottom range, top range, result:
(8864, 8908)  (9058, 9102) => 0.95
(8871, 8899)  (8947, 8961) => 0.94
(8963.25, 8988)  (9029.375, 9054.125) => 1.00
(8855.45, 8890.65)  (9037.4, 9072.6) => 0.97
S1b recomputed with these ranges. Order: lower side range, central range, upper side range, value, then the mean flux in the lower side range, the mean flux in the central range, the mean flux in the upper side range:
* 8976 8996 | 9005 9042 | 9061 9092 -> 0.01 mag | 38.5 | 38.3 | 38.7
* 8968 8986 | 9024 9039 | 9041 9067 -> 0.00 mag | 39.2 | 38.8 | 38.8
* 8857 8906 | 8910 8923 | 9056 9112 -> 0.05 mag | 39.9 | 37.7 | 37.8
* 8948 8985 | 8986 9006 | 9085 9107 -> 0.02 mag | 38.8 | 37.6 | 36.8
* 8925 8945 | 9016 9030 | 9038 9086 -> 0.02 mag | 39.2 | 38.5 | 39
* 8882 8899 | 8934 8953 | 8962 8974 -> 0.01 mag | 40.1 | 39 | 39.1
